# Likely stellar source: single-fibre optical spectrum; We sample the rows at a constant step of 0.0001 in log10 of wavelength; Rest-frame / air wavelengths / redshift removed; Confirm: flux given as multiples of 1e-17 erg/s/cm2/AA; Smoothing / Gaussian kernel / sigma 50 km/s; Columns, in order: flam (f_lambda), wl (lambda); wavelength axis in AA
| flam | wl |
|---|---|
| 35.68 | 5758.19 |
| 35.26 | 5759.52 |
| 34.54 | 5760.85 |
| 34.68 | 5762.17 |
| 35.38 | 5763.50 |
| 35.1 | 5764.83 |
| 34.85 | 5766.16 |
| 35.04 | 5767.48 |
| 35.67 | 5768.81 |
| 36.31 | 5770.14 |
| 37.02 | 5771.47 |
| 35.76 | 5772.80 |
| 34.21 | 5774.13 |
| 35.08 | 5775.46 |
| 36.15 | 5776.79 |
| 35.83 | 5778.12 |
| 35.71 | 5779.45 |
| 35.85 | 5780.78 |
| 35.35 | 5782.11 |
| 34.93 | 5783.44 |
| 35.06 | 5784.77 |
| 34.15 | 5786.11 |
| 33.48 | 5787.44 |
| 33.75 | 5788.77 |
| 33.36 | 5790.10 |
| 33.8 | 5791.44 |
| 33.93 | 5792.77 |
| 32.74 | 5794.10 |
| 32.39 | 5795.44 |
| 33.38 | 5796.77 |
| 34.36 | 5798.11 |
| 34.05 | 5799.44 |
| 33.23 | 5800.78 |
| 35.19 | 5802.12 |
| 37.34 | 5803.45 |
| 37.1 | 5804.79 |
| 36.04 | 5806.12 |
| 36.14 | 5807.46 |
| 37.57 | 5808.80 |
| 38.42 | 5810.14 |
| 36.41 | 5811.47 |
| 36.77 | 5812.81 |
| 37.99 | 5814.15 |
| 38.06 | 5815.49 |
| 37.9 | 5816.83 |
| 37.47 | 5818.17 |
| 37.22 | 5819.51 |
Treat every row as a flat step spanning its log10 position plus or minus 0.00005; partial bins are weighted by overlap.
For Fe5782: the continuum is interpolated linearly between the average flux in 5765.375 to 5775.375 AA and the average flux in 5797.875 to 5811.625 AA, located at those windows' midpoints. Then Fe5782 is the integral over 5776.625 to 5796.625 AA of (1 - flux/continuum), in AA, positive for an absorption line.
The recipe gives 0.78 AA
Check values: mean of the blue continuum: 35.5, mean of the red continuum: 36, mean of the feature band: 34.4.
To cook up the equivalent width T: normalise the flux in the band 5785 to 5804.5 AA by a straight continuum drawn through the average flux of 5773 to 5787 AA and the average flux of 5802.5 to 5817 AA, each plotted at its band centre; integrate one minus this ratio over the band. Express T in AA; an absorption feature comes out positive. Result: 1.2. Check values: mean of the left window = 35.2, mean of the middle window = 34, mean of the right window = 37.2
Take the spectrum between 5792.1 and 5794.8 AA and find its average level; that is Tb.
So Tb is 33.4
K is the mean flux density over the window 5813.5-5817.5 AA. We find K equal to 38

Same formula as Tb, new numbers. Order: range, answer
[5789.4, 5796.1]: 33.2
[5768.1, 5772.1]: 36.3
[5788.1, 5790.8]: 33.5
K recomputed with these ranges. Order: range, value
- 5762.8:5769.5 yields 35.2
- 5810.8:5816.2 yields 37.3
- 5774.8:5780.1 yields 35.7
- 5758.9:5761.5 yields 34.8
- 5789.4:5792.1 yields 33.5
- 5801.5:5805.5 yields 36.6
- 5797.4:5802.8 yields 34.2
